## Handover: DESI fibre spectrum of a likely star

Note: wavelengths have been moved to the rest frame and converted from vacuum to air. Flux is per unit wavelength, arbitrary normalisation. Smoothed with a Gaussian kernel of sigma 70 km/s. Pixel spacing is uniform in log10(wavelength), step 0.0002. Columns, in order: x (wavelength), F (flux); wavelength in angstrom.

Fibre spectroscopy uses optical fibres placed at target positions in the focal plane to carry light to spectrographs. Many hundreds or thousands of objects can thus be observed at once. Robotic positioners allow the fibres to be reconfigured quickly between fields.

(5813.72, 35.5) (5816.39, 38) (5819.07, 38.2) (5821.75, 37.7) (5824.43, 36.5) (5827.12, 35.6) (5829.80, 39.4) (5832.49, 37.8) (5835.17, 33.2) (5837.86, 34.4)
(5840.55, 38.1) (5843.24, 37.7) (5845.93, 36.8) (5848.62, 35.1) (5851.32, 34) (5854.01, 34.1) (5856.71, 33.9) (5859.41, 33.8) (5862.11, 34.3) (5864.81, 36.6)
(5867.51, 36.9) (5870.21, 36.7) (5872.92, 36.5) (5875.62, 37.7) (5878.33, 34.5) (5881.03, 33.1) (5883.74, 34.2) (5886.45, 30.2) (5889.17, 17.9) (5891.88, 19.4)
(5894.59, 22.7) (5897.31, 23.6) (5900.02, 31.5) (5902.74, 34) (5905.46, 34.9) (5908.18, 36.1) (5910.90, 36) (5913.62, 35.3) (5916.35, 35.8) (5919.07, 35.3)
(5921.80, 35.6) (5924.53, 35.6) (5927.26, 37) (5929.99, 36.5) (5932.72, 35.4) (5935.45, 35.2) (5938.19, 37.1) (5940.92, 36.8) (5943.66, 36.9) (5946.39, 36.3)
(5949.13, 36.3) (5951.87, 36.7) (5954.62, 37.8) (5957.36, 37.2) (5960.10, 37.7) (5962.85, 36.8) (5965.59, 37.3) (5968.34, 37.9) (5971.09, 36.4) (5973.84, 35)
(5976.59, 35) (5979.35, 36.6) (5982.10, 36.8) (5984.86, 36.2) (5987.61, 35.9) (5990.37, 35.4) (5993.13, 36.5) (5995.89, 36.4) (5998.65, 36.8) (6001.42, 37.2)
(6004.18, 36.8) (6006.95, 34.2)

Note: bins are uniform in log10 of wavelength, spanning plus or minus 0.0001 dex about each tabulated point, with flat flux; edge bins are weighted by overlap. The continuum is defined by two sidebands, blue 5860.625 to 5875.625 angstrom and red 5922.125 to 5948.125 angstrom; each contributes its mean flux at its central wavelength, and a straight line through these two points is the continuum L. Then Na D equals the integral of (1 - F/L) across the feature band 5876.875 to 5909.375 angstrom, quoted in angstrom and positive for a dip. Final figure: 6.2 angstrom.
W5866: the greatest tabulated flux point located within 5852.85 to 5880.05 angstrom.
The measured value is 37.7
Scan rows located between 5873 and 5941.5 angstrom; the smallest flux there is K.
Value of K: 17.9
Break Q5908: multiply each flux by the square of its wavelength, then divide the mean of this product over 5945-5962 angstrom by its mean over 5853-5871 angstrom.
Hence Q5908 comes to 1.09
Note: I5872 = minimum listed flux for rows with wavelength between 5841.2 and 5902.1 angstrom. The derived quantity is 17.9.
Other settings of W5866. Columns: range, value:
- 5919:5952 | 37.1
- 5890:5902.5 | 31.5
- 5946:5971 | 37.9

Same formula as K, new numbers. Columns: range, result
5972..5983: 35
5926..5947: 35.2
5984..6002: 35.4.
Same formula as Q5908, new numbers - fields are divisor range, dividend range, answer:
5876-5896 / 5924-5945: 1.32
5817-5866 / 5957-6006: 1.06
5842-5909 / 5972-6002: 1.15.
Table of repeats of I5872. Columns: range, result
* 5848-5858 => 33.9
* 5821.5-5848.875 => 33.2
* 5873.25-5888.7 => 30.2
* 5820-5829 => 35.6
